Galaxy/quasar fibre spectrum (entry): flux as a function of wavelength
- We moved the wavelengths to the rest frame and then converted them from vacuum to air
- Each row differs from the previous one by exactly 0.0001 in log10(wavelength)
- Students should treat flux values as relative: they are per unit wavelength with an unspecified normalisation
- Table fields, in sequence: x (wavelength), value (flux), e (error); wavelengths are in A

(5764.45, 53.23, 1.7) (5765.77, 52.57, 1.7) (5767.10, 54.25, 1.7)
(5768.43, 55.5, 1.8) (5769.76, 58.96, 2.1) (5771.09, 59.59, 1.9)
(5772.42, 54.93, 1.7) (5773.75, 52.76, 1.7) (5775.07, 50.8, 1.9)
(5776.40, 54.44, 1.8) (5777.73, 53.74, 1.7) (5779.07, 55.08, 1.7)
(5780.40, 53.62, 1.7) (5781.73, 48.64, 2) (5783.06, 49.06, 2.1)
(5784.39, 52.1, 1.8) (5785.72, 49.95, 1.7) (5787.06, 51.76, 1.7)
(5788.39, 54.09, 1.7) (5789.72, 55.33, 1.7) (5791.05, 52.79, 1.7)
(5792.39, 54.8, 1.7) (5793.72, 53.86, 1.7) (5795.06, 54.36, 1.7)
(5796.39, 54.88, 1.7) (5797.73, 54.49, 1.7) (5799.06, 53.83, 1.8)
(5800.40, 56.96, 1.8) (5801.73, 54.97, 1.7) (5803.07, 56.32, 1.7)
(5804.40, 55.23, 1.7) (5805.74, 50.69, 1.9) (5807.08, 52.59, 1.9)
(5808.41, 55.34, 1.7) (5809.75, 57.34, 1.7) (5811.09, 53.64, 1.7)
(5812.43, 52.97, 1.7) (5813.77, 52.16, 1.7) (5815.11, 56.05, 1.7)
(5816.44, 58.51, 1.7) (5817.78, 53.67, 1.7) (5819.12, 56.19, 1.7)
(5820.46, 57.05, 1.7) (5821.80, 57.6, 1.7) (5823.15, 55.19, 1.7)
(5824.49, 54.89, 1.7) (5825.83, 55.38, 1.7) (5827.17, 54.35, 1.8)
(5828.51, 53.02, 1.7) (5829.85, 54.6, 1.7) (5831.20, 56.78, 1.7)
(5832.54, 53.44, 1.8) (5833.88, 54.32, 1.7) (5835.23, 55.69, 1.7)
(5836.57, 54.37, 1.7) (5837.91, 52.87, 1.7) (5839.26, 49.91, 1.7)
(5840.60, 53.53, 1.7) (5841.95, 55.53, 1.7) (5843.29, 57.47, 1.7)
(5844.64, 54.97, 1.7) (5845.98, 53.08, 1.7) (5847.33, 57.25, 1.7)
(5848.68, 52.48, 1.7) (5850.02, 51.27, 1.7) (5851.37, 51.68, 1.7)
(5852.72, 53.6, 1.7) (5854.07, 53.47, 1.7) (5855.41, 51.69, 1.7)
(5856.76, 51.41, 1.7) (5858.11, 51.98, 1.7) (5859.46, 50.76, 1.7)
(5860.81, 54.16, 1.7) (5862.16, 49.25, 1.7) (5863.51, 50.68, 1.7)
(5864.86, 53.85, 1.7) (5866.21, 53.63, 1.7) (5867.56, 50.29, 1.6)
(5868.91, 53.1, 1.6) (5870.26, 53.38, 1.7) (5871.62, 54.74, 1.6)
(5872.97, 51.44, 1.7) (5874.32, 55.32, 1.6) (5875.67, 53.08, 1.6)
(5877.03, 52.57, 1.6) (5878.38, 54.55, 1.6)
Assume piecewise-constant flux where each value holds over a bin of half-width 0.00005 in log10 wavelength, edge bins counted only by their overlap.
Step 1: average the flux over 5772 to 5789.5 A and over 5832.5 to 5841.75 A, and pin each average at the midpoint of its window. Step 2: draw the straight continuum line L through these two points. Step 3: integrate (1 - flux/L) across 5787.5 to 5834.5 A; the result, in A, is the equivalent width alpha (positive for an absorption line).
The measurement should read -1.5 A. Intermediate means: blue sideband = 52.4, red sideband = 53.5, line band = 54.8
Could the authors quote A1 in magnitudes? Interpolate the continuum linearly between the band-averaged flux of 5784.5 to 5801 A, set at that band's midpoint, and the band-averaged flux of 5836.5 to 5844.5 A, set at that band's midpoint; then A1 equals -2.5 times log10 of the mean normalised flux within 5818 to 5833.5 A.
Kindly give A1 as -0.026 mag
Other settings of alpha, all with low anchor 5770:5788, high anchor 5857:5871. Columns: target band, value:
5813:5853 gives -1.65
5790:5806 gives -0.54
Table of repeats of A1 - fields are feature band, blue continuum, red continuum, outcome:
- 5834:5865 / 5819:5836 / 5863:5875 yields 0.02 mag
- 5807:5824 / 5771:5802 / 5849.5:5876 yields -0.04 mag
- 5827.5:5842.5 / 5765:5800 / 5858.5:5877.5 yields -0.02 mag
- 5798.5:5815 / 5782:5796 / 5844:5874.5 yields -0.03 mag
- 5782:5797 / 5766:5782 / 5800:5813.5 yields 0.03 mag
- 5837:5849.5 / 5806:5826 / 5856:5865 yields -0.02 mag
